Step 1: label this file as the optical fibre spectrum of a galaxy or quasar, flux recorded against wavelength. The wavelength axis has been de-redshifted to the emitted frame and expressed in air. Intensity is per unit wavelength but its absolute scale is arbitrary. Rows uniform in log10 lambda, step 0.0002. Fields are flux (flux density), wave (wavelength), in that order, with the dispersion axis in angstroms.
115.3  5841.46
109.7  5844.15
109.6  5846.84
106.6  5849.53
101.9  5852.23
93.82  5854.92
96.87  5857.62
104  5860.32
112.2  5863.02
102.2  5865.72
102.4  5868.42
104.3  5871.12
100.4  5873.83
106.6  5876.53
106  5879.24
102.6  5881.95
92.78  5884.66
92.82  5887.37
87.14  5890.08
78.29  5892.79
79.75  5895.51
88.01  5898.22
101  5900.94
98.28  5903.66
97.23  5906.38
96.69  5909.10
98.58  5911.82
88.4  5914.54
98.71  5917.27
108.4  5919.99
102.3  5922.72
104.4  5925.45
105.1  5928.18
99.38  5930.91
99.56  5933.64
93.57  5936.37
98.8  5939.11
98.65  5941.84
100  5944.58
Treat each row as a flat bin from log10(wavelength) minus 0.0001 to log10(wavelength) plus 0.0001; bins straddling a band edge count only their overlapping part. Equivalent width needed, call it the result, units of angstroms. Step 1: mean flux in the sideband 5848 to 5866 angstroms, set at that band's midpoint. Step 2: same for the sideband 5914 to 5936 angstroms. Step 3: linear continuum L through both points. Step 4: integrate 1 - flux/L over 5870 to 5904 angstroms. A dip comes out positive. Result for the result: 2.3 angstroms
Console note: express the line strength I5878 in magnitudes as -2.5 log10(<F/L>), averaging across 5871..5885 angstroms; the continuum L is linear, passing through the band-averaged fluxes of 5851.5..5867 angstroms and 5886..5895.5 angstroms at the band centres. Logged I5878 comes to -0.12 mag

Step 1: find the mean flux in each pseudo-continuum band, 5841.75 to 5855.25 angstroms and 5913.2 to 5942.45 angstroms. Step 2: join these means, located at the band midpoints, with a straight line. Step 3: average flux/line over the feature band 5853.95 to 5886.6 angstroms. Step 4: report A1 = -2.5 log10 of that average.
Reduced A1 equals 0.025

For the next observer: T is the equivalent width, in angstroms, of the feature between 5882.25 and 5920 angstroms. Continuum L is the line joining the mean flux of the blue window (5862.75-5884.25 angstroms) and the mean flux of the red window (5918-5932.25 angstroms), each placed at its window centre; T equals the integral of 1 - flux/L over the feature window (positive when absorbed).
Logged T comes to 3.9 angstroms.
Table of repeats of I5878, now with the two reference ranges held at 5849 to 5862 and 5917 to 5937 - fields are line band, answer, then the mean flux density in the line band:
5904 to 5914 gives 0.051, 96.9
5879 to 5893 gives 0.085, 93.5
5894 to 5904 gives 0.119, 90.9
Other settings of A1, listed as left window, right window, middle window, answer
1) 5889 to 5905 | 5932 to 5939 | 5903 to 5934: -0.07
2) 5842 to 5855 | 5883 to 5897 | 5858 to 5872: -0.07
